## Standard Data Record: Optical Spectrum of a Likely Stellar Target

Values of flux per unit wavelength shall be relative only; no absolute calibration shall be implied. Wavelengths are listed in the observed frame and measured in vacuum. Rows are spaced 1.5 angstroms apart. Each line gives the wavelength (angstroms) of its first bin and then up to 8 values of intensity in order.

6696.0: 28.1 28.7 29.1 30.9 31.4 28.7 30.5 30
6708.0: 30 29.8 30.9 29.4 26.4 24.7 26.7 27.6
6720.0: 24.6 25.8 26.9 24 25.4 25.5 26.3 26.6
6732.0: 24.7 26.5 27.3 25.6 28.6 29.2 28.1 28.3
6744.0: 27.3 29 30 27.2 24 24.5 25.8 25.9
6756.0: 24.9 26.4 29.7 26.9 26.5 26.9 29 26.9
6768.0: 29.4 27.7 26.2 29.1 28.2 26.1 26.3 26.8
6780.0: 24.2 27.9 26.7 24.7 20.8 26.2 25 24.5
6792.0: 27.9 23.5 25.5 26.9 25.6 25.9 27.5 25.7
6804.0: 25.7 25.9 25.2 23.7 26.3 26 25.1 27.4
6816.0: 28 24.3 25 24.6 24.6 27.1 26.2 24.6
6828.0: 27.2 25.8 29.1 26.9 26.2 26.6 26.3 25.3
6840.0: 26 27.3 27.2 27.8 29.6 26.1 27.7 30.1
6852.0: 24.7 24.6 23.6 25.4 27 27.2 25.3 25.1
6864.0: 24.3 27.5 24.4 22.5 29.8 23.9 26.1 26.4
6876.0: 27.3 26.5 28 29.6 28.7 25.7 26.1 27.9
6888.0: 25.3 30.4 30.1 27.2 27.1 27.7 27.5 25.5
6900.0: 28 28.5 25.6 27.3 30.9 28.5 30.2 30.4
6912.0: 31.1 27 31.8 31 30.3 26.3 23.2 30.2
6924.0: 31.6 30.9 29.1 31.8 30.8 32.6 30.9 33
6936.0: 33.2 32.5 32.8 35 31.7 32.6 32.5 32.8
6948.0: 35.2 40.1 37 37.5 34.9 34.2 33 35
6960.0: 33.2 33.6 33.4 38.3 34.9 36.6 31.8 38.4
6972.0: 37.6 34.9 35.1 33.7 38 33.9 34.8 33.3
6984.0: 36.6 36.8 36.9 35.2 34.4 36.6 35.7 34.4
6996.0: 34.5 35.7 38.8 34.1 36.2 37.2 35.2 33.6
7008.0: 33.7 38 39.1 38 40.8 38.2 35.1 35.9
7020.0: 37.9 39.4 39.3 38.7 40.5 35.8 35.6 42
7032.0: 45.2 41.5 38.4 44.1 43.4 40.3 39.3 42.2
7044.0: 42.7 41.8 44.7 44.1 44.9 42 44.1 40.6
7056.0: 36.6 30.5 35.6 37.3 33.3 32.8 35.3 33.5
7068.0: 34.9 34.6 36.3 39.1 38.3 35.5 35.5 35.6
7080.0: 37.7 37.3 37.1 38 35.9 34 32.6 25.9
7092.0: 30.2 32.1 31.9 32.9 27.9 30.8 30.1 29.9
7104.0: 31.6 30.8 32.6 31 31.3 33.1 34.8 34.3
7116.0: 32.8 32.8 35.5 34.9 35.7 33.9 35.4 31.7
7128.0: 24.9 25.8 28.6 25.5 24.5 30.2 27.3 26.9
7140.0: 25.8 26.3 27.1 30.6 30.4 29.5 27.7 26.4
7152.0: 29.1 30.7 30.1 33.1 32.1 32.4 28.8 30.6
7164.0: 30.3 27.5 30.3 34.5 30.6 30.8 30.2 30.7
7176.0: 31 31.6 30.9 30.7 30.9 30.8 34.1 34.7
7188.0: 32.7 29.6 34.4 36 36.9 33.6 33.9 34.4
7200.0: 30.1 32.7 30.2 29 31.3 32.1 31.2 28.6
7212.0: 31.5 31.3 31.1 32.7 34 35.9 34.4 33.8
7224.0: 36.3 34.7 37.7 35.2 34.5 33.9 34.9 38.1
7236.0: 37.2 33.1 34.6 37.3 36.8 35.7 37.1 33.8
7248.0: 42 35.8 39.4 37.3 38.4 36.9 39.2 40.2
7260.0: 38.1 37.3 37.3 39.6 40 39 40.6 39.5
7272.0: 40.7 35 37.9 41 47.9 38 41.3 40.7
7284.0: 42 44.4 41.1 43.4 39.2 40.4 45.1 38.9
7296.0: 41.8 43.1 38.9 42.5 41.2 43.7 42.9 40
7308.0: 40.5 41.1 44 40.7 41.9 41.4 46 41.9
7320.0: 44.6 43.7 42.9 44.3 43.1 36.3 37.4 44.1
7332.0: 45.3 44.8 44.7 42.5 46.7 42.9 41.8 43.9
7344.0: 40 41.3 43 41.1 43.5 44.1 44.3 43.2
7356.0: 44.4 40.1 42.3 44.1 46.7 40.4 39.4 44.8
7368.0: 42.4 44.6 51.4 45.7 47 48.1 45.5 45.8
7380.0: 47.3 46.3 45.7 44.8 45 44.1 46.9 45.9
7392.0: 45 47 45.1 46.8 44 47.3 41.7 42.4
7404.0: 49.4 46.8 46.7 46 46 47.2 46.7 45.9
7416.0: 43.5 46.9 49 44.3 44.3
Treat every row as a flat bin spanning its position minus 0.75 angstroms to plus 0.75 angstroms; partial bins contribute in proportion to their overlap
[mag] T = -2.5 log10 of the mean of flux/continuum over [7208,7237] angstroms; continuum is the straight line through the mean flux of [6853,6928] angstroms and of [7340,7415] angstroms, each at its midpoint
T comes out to 0.16 mag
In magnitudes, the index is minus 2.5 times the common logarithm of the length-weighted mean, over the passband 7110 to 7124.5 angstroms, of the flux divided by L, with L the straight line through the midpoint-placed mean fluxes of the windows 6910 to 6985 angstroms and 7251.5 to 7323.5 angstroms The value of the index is 0.09 mag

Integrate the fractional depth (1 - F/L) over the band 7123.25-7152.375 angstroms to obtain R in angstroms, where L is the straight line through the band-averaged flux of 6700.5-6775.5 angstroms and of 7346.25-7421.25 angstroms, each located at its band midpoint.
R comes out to 7.65 angstroms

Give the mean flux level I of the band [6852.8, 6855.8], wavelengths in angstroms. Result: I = 24.1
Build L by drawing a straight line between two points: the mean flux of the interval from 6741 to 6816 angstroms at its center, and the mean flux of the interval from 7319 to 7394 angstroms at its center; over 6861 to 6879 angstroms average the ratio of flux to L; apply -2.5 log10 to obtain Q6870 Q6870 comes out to 0.13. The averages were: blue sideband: 26.4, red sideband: 44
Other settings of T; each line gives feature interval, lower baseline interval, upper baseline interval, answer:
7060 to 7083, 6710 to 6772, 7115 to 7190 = -0.20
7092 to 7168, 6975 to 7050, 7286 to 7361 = 0.29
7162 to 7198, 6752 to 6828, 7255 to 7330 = 0.18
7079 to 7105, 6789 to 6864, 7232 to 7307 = 0.04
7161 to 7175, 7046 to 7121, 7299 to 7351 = 0.23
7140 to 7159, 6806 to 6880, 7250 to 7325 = 0.23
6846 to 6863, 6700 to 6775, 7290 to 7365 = 0.16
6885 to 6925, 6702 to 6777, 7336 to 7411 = 0.12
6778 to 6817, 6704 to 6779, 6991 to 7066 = 0.15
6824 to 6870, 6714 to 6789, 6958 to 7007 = 0.15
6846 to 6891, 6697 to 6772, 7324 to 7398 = 0.17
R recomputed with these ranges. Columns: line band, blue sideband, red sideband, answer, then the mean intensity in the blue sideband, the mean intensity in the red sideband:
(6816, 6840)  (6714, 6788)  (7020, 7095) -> 2.75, 26.6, 37.8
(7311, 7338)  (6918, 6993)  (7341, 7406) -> 0.30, 33.8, 44.6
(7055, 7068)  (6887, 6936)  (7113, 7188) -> -1.95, 29.2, 30.5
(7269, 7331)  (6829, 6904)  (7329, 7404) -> 0.71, 26.8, 44.4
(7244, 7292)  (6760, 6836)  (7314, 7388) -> 1.91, 26.2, 43.7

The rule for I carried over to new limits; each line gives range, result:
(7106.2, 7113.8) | 32.6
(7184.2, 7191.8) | 33.1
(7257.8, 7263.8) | 38.2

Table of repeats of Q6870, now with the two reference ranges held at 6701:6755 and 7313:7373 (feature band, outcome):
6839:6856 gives 0.14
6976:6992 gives -0.05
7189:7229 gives 0.20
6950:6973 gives -0.06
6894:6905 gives 0.17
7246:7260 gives 0.07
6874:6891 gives 0.14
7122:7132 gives 0.23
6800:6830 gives 0.15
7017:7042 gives -0.13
